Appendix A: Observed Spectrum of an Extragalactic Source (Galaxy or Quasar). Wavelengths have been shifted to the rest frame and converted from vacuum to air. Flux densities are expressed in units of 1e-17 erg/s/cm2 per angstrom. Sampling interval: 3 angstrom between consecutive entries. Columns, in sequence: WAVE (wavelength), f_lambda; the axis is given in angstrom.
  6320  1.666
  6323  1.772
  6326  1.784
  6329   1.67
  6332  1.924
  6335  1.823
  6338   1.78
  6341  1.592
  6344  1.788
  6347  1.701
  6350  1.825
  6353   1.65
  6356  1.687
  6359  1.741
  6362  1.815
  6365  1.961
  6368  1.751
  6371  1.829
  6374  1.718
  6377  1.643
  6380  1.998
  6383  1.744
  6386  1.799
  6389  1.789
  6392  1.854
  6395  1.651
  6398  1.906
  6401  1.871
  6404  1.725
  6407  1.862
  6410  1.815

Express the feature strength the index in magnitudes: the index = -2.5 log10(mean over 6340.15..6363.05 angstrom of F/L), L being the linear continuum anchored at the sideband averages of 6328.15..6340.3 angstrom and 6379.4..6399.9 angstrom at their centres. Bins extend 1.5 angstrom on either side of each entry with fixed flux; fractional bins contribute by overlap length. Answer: 0.044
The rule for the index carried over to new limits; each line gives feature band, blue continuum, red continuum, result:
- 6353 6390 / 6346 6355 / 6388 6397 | -0.022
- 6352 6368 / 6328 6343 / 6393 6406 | 0.001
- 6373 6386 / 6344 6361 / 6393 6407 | -0.007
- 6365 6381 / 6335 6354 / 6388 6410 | -0.015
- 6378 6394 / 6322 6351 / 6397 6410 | -0.005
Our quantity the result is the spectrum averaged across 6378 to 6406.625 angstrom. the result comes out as 1.81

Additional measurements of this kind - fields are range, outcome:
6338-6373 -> 1.76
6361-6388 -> 1.81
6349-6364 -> 1.75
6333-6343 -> 1.74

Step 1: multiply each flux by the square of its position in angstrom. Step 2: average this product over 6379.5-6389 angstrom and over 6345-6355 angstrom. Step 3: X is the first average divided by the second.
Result 1.1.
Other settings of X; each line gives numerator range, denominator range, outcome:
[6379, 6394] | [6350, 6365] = 1.05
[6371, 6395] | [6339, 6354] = 1.05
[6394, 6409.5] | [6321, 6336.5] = 1.03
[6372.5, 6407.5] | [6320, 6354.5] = 1.04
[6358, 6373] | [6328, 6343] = 1.04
